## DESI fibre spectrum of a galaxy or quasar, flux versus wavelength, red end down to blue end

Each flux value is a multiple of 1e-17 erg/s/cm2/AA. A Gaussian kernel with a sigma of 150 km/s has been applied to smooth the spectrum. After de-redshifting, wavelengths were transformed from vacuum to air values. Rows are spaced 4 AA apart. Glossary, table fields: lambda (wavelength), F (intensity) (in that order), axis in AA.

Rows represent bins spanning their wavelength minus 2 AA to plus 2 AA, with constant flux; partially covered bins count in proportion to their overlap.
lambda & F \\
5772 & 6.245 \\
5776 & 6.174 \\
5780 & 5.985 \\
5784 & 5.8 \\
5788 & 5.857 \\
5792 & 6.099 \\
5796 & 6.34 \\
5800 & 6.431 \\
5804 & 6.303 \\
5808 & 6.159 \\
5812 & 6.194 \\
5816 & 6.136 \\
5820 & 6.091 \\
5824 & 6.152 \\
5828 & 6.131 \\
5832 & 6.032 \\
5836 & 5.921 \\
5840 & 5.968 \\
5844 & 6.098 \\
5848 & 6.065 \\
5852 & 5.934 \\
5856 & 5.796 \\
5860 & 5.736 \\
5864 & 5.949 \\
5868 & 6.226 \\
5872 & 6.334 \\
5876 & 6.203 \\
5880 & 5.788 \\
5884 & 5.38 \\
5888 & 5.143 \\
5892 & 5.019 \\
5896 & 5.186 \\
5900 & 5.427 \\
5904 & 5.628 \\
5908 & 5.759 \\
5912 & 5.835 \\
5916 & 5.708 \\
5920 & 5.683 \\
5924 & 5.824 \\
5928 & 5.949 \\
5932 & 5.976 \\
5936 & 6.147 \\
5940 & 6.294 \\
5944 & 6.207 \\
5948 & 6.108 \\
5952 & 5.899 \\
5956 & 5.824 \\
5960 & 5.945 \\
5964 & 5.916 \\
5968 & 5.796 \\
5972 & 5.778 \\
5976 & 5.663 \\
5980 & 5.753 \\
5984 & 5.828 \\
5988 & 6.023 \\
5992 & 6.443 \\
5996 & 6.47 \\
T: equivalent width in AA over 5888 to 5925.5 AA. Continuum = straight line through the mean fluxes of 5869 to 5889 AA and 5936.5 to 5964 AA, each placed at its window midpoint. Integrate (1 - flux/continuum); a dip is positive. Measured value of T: 2.4 AA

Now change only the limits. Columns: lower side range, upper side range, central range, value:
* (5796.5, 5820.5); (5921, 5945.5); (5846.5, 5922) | 4.9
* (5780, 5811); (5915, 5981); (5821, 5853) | 0.2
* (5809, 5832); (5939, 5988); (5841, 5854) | 0.1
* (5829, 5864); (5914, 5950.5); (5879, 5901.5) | 2.5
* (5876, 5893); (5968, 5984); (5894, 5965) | -3.1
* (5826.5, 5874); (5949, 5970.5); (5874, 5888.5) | 0.7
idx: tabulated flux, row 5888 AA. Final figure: 5.143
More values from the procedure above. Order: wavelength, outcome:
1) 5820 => 6.091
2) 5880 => 5.788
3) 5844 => 6.098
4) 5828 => 6.131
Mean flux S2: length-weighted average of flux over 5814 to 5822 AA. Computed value 6.11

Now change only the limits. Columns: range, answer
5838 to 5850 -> 6.04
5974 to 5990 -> 5.82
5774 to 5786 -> 5.99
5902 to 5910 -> 5.69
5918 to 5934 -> 5.86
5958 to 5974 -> 5.86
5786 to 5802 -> 6.18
